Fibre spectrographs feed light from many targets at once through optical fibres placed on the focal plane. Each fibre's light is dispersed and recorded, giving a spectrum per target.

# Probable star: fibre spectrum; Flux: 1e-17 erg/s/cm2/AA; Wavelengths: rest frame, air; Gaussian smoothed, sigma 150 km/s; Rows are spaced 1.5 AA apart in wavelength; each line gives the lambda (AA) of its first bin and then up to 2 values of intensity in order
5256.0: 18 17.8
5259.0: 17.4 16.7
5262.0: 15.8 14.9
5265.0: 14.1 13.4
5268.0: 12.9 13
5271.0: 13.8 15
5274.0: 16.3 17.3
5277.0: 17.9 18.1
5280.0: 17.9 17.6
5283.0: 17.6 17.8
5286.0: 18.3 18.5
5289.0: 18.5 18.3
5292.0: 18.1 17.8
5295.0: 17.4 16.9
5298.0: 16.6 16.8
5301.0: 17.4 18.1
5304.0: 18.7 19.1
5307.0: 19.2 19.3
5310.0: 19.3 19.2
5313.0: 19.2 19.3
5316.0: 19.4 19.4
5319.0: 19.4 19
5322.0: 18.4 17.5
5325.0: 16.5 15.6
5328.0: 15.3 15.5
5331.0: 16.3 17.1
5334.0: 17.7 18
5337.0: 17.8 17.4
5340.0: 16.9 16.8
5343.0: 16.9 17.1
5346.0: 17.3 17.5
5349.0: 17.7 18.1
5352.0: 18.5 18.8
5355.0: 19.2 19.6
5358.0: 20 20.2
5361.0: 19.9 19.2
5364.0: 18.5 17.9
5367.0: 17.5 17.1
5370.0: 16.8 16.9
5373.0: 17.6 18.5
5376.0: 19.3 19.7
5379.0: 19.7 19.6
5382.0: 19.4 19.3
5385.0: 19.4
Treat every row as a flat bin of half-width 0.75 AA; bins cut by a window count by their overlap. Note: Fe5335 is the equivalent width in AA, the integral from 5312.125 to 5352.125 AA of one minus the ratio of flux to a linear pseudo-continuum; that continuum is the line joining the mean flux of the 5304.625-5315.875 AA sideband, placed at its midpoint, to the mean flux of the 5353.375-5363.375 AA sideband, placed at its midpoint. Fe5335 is 3.7 AA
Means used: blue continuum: 19.2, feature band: 17.6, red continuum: 19.6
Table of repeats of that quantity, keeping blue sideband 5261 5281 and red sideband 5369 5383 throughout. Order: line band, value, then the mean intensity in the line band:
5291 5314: -2.54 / 18.2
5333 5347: 0.16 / 17.3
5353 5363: -0.84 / 19.6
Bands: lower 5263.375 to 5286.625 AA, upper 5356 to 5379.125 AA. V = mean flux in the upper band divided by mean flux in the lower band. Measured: 1.2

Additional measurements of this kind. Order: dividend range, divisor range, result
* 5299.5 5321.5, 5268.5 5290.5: 1.11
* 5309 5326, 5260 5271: 1.31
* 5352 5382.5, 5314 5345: 1.07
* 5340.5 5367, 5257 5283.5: 1.15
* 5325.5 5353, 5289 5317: 0.93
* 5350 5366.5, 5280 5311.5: 1.05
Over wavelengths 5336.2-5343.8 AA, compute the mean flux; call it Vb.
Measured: 17.2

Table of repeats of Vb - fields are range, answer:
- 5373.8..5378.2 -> 19.2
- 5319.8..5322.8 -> 18.7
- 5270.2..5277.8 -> 16.1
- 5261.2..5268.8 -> 14.2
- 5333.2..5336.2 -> 17.8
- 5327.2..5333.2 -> 16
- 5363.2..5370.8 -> 17.6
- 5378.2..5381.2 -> 19.7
